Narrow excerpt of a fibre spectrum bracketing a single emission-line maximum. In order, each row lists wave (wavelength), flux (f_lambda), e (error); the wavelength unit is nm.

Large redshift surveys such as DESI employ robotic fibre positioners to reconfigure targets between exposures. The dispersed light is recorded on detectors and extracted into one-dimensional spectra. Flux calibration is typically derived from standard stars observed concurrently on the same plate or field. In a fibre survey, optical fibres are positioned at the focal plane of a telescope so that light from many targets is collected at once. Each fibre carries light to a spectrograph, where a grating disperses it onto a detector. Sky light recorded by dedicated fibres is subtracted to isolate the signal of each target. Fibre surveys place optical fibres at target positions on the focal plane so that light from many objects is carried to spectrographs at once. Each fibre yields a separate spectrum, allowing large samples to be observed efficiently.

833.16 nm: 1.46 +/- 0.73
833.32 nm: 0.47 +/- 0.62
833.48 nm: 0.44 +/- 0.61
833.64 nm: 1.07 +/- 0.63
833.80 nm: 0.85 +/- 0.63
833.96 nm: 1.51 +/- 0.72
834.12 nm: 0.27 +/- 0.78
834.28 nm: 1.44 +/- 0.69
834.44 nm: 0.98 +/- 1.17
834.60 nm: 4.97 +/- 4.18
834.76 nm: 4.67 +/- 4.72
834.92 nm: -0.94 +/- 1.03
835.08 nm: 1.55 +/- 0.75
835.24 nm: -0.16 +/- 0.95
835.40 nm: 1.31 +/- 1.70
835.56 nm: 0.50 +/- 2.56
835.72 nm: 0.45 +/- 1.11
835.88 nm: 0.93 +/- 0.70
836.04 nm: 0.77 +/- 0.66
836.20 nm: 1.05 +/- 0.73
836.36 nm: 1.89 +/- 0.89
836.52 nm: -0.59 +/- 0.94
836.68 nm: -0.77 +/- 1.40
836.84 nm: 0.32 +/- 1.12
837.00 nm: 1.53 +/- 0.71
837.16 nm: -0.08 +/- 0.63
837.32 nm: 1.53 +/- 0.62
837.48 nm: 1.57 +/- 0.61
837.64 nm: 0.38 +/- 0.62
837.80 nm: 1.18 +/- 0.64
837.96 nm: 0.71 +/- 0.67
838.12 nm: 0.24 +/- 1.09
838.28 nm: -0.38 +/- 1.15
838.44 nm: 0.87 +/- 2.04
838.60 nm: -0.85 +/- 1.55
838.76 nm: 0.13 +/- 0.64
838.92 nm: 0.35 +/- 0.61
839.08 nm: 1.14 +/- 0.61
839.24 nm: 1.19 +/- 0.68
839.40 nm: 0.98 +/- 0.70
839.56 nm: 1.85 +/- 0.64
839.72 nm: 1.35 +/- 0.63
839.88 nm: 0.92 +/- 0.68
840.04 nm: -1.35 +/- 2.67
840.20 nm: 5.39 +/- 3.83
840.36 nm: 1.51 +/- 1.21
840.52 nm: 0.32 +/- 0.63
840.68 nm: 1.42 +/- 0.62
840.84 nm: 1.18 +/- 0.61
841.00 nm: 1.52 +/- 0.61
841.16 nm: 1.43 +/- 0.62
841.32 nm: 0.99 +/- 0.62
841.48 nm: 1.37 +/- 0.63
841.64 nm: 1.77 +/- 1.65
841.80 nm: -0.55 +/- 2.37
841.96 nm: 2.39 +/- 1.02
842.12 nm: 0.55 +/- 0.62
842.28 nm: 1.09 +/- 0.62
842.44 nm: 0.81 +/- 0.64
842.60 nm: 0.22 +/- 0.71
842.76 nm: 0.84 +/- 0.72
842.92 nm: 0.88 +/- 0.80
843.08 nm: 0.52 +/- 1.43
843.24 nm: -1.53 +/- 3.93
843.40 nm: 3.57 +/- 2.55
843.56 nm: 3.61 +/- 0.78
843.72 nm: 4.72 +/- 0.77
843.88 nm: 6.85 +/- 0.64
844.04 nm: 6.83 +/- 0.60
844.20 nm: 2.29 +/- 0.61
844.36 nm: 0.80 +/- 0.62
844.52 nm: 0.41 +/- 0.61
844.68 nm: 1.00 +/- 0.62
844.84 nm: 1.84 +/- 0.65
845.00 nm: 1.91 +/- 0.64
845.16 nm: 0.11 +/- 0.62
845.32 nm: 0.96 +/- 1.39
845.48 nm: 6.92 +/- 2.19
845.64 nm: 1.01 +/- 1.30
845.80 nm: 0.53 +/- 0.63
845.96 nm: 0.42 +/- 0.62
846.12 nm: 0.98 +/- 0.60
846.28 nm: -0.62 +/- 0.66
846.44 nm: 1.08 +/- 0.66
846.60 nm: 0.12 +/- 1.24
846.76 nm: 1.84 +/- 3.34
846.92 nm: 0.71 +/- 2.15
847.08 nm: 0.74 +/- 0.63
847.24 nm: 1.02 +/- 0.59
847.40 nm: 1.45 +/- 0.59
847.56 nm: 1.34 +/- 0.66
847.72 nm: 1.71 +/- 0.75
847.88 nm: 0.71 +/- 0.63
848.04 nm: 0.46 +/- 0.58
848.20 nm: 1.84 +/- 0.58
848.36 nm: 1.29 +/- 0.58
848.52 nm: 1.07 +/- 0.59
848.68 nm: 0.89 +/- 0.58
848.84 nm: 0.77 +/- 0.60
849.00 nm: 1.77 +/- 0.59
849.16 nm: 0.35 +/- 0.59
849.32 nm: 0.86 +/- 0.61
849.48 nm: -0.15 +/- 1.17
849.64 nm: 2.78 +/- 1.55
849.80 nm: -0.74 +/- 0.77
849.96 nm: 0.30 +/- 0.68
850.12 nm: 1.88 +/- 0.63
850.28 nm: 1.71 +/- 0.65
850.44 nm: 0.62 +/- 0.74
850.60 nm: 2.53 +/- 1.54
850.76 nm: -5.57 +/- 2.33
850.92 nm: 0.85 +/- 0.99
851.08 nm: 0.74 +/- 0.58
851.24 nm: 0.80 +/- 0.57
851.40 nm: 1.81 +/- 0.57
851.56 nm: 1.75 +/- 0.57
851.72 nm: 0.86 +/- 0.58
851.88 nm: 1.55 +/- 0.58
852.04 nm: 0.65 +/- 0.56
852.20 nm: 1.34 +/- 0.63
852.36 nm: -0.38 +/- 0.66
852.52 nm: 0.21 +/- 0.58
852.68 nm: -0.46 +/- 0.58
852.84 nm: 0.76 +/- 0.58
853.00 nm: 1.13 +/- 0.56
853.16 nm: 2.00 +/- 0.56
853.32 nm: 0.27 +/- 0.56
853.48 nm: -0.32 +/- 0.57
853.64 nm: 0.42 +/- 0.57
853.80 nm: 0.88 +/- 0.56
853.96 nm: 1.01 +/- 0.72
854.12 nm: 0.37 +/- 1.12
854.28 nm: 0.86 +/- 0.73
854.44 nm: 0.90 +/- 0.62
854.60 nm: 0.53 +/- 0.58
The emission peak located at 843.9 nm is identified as Hgamma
